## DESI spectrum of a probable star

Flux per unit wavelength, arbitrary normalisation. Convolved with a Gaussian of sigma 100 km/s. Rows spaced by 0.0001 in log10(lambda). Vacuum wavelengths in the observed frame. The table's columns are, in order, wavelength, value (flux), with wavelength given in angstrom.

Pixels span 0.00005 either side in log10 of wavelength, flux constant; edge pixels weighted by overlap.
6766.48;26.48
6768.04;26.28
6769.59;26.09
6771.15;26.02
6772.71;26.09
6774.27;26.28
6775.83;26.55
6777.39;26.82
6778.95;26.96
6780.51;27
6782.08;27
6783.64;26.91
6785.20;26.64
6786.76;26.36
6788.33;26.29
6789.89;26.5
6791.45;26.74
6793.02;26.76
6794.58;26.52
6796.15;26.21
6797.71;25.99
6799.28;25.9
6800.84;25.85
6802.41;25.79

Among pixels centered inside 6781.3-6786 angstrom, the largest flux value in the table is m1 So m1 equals 27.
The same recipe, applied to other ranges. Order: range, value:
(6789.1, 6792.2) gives 26.74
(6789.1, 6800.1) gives 26.76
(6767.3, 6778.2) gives 26.82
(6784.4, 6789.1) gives 26.64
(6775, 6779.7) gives 26.96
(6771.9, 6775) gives 26.28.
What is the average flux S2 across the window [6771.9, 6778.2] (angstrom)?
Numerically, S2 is 26.4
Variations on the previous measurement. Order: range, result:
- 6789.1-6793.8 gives 26.7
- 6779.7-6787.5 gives 26.8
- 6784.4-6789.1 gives 26.4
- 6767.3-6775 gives 26.2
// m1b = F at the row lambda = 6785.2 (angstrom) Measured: 26.64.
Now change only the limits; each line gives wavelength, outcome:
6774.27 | 26.28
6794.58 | 26.52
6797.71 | 25.99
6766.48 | 26.48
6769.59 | 26.09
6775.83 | 26.55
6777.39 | 26.82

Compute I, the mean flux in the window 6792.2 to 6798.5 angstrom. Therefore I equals 26.3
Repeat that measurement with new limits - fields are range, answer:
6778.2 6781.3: 26.9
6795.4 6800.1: 26.1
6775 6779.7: 26.8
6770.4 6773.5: 26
